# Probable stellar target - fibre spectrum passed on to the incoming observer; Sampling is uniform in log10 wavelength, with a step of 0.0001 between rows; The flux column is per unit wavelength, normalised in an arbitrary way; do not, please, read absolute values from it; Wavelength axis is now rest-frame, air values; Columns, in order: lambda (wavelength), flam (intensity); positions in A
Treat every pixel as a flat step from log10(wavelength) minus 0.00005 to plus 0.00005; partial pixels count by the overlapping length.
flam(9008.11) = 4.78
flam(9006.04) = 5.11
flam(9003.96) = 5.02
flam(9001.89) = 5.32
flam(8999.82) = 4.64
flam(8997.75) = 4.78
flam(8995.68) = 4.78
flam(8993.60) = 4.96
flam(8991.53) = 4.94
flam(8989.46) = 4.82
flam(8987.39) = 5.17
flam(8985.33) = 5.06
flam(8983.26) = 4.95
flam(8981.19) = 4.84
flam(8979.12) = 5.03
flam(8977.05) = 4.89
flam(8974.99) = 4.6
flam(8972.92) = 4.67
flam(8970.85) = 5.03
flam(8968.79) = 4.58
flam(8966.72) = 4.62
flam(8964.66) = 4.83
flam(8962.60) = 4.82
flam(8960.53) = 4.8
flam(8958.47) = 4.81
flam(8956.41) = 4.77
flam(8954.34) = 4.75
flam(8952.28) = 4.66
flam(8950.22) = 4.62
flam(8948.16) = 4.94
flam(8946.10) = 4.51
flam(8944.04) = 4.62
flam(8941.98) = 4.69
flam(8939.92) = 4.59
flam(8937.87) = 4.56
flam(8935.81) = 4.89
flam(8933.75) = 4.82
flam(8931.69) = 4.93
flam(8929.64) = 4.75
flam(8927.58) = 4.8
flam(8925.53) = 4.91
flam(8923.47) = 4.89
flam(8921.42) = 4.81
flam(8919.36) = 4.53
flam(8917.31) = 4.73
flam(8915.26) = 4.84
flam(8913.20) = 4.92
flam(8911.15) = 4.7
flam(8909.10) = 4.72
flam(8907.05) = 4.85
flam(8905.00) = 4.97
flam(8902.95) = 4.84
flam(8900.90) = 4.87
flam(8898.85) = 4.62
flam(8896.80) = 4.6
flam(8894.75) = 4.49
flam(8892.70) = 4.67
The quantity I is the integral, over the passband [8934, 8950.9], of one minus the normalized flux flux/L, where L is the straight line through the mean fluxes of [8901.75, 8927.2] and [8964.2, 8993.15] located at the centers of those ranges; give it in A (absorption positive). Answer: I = 0.5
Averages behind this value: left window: 4.81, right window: 4.86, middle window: 4.69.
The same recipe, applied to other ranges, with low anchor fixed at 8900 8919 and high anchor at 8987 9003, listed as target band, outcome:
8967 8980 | 0.3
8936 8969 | 1.1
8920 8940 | 0.2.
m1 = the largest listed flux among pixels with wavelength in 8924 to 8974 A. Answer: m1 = 5.03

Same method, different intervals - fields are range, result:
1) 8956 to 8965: 4.83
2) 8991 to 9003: 5.32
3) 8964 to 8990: 5.17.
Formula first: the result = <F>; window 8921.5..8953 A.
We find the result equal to 4.75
